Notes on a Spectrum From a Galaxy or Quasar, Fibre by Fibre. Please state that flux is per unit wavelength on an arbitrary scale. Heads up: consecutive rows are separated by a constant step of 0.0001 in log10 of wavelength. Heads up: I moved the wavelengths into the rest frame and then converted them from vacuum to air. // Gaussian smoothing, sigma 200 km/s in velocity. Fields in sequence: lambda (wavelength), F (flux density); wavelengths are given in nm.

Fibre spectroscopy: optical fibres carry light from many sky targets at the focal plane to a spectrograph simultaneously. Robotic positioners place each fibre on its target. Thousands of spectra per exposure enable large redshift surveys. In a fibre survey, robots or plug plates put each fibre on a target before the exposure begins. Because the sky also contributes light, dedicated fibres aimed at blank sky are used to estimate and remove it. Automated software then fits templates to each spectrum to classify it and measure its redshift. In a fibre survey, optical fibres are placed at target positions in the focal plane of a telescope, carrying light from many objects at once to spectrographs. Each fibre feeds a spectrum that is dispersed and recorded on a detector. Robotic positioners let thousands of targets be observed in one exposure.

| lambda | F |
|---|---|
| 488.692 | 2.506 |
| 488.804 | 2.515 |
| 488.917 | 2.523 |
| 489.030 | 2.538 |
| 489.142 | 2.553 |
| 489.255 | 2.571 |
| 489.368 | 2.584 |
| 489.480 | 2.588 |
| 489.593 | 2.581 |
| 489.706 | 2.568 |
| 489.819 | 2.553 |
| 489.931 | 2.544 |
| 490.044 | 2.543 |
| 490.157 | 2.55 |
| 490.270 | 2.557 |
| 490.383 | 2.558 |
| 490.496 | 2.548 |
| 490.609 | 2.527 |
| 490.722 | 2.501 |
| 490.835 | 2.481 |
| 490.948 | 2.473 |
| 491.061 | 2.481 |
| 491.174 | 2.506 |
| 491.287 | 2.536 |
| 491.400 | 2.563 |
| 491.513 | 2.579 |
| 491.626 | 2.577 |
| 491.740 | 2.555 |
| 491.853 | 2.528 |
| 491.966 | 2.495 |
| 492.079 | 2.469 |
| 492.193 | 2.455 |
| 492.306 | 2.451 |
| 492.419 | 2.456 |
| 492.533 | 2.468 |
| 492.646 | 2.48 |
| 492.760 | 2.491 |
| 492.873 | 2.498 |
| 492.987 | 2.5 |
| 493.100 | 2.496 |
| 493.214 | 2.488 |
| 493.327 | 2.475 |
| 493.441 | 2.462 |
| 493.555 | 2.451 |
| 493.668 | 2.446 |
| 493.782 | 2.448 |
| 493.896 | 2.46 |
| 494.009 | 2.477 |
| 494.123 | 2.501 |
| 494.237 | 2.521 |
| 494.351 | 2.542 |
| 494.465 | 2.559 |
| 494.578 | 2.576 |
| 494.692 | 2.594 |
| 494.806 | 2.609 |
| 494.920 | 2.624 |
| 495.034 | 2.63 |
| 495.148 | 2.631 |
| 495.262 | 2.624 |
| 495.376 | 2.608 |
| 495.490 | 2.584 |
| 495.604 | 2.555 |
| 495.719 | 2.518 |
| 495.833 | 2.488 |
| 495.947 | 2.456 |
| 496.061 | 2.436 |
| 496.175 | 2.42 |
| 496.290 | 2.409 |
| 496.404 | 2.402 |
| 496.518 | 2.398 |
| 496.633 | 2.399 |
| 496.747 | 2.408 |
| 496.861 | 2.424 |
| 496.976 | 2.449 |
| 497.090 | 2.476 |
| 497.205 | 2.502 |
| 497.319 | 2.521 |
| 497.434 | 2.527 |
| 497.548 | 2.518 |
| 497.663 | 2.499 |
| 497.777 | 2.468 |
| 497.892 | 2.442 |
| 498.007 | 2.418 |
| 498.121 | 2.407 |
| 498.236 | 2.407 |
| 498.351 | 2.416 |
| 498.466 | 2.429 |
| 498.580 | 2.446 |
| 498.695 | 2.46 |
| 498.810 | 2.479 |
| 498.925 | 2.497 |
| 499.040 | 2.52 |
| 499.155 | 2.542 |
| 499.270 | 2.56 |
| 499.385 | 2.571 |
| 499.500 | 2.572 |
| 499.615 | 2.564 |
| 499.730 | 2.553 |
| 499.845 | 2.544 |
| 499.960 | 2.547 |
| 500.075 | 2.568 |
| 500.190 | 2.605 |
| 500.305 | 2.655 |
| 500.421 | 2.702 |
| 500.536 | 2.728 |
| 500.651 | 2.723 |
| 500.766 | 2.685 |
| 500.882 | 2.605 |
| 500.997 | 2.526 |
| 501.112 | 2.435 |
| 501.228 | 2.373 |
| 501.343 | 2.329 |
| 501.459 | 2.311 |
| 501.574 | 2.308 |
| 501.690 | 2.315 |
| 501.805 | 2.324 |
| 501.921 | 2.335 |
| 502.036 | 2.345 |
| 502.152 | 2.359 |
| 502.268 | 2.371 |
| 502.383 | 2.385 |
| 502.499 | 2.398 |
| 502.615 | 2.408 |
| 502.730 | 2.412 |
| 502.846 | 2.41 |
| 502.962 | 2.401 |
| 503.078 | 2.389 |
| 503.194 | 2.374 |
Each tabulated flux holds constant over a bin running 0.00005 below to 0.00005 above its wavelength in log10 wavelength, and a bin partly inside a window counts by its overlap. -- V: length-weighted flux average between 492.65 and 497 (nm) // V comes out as 2.5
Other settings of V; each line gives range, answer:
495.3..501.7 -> 2.5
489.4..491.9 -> 2.54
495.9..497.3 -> 2.43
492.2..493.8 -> 2.47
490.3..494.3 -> 2.5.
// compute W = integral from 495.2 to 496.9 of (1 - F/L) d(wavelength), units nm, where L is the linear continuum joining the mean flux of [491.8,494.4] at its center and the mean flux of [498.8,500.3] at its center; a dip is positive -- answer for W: 0.03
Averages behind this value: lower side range 2.48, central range 2.48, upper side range 2.55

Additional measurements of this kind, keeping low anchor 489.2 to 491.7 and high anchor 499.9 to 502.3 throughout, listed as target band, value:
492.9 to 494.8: 0.017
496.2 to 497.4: 0.033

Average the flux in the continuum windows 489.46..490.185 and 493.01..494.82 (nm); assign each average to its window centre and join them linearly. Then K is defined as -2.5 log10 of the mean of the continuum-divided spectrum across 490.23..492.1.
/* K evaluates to 0.01 mag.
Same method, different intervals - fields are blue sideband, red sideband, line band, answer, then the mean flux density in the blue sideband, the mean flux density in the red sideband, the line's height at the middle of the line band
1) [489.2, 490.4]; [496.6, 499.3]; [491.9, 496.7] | 0.00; 2.56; 2.47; 2.51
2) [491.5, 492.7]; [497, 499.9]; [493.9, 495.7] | -0.03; 2.5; 2.49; 2.5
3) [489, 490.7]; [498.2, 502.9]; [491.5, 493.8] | 0.02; 2.56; 2.48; 2.54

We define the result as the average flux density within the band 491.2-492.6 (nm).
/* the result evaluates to 2.51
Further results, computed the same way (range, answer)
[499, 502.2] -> 2.51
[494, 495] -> 2.56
